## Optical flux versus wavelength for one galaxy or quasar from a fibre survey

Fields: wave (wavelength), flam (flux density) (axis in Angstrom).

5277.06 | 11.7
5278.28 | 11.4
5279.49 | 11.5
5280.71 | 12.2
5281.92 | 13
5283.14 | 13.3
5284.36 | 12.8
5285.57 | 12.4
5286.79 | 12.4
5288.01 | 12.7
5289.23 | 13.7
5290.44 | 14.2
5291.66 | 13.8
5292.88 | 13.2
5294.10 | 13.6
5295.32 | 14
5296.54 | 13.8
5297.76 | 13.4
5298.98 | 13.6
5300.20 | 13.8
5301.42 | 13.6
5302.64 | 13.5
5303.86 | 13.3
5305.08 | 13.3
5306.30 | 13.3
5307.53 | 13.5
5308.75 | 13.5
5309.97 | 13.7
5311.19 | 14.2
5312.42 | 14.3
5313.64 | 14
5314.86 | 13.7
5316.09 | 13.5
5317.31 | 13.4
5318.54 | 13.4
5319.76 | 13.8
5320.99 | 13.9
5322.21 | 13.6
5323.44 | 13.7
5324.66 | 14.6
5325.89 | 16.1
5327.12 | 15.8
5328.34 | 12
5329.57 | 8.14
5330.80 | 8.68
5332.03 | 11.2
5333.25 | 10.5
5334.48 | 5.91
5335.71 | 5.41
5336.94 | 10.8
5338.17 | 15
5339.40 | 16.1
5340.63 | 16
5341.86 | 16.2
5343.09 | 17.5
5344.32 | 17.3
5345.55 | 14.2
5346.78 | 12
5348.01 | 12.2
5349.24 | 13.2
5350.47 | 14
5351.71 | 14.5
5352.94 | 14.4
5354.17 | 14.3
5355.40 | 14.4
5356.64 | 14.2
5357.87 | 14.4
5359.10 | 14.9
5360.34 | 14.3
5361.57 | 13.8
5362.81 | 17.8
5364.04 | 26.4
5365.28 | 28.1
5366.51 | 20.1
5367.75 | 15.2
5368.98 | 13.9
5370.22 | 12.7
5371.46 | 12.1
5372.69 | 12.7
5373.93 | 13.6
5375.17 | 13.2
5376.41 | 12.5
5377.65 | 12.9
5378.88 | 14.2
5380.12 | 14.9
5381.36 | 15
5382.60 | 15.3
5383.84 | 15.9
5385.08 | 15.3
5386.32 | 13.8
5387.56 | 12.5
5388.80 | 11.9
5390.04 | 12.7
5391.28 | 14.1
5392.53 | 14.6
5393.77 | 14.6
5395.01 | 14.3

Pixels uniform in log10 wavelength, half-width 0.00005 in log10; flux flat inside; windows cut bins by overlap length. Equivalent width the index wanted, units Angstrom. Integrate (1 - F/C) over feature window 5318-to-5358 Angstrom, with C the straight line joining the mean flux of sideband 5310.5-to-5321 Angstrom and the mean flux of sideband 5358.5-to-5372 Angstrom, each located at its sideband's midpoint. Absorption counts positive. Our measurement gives 5.4 Angstrom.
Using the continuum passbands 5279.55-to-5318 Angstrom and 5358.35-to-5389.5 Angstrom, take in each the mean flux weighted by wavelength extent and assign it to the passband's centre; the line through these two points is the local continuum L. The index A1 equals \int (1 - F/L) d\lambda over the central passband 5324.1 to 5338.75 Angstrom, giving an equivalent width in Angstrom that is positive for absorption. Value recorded 3.2 Angstrom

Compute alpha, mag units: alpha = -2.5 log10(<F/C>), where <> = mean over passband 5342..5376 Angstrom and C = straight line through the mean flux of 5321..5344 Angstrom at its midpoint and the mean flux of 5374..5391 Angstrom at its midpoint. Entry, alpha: -0.16 mag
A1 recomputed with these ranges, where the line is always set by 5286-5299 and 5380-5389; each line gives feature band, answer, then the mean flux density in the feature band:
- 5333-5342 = 1.4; 11.8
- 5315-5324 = 0.1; 13.6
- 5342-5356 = -0.4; 14.4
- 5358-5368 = -3.2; 18.7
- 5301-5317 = 0.0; 13.6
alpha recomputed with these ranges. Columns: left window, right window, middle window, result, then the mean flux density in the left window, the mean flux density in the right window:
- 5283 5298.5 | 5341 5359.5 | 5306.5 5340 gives 0.10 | 13.3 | 14.5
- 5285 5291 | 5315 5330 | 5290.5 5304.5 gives -0.03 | 13.1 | 13.6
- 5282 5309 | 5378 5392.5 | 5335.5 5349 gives -0.03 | 13.4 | 14.1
